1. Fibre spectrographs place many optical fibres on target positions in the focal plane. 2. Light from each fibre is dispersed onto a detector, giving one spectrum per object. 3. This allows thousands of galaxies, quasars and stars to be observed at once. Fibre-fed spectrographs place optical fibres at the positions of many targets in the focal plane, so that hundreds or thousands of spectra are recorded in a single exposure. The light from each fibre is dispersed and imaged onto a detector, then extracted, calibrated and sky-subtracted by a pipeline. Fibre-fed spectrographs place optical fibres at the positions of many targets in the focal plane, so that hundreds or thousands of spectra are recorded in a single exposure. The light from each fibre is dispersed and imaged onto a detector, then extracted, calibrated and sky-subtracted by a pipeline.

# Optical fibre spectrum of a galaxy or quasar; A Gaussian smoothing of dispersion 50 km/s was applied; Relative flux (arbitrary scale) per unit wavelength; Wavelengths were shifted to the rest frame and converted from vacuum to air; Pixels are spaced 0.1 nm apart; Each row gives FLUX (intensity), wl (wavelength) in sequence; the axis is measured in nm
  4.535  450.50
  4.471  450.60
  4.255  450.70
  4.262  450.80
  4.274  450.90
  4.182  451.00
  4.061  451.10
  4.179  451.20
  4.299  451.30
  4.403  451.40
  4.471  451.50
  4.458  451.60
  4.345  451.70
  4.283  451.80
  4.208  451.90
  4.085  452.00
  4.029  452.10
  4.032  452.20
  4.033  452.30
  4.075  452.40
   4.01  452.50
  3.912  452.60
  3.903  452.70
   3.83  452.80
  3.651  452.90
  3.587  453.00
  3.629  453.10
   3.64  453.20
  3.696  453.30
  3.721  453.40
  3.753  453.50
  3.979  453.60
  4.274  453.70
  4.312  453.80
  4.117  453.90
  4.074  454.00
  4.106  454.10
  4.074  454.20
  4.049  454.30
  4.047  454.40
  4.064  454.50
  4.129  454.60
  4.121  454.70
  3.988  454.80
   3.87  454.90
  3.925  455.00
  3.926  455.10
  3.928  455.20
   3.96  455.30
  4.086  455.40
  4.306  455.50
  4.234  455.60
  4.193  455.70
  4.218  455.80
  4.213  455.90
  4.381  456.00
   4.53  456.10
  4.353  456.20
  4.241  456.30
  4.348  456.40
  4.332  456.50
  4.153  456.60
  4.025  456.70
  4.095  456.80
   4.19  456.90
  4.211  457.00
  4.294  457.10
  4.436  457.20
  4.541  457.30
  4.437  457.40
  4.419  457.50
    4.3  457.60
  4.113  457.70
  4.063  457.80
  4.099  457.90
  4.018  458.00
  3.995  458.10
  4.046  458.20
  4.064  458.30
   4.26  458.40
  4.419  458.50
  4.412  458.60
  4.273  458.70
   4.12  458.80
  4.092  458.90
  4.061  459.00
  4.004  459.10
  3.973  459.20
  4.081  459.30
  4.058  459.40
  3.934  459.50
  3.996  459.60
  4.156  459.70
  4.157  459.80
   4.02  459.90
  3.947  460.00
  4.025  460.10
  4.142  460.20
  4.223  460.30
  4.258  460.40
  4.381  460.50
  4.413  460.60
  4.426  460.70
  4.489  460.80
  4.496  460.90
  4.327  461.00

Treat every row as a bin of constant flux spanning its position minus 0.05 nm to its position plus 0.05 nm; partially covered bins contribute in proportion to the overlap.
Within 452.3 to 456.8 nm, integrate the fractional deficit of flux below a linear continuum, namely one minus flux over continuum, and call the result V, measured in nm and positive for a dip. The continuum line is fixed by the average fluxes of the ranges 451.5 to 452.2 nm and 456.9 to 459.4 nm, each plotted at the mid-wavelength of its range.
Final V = 0.18 nm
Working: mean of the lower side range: 4.24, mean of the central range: 4.05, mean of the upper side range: 4.19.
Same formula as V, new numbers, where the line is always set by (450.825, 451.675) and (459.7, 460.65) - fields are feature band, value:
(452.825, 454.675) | 0.138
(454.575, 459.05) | 0.032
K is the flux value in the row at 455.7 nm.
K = 4.193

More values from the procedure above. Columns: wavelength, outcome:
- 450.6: 4.471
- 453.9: 4.117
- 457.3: 4.541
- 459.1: 4.004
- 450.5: 4.535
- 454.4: 4.047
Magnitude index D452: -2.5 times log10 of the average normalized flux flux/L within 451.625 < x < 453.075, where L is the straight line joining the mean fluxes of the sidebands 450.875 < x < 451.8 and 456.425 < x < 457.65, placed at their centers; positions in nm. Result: 0.077 mag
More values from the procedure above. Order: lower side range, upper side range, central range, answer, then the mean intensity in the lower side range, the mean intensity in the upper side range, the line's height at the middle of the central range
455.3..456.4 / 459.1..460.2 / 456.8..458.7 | -0.022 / 4.26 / 4.04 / 4.15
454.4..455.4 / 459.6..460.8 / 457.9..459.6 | 0.009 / 4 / 4.2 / 4.14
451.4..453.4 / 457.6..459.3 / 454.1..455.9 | -0.005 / 4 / 4.13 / 4.05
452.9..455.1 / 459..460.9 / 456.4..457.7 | -0.059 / 3.95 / 4.16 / 4.06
